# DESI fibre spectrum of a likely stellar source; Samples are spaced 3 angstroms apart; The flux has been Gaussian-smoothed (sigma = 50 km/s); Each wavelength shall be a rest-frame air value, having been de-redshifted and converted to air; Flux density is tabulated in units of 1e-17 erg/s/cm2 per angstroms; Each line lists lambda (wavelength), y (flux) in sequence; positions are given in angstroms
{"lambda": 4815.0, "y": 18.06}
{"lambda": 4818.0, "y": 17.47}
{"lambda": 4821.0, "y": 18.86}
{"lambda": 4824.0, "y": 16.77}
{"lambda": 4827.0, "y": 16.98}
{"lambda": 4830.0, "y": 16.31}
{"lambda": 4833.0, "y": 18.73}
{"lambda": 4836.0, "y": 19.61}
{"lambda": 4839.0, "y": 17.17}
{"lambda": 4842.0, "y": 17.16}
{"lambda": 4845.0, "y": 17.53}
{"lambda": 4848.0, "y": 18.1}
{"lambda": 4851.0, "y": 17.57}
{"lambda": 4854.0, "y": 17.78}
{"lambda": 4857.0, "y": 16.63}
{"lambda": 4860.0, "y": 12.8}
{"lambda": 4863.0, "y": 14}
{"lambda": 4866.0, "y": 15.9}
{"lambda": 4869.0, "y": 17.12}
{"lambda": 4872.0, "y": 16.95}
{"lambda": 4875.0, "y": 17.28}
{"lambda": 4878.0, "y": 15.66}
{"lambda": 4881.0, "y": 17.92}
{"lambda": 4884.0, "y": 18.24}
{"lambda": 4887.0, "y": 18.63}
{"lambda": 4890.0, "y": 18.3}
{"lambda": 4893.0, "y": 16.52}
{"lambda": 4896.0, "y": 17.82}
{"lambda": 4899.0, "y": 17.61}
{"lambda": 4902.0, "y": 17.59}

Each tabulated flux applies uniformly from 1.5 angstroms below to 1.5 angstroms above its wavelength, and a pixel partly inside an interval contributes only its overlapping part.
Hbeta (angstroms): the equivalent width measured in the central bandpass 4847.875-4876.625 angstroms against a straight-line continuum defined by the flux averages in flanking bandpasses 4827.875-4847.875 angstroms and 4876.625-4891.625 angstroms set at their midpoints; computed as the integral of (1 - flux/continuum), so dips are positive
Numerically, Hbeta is 2.31 angstroms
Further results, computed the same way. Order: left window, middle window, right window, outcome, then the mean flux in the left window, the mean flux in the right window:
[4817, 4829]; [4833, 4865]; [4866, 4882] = 0.48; 17.5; 16.9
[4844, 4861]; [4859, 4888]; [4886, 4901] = 1.40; 16.8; 17.7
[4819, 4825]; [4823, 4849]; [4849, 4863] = -0.77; 17.9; 16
